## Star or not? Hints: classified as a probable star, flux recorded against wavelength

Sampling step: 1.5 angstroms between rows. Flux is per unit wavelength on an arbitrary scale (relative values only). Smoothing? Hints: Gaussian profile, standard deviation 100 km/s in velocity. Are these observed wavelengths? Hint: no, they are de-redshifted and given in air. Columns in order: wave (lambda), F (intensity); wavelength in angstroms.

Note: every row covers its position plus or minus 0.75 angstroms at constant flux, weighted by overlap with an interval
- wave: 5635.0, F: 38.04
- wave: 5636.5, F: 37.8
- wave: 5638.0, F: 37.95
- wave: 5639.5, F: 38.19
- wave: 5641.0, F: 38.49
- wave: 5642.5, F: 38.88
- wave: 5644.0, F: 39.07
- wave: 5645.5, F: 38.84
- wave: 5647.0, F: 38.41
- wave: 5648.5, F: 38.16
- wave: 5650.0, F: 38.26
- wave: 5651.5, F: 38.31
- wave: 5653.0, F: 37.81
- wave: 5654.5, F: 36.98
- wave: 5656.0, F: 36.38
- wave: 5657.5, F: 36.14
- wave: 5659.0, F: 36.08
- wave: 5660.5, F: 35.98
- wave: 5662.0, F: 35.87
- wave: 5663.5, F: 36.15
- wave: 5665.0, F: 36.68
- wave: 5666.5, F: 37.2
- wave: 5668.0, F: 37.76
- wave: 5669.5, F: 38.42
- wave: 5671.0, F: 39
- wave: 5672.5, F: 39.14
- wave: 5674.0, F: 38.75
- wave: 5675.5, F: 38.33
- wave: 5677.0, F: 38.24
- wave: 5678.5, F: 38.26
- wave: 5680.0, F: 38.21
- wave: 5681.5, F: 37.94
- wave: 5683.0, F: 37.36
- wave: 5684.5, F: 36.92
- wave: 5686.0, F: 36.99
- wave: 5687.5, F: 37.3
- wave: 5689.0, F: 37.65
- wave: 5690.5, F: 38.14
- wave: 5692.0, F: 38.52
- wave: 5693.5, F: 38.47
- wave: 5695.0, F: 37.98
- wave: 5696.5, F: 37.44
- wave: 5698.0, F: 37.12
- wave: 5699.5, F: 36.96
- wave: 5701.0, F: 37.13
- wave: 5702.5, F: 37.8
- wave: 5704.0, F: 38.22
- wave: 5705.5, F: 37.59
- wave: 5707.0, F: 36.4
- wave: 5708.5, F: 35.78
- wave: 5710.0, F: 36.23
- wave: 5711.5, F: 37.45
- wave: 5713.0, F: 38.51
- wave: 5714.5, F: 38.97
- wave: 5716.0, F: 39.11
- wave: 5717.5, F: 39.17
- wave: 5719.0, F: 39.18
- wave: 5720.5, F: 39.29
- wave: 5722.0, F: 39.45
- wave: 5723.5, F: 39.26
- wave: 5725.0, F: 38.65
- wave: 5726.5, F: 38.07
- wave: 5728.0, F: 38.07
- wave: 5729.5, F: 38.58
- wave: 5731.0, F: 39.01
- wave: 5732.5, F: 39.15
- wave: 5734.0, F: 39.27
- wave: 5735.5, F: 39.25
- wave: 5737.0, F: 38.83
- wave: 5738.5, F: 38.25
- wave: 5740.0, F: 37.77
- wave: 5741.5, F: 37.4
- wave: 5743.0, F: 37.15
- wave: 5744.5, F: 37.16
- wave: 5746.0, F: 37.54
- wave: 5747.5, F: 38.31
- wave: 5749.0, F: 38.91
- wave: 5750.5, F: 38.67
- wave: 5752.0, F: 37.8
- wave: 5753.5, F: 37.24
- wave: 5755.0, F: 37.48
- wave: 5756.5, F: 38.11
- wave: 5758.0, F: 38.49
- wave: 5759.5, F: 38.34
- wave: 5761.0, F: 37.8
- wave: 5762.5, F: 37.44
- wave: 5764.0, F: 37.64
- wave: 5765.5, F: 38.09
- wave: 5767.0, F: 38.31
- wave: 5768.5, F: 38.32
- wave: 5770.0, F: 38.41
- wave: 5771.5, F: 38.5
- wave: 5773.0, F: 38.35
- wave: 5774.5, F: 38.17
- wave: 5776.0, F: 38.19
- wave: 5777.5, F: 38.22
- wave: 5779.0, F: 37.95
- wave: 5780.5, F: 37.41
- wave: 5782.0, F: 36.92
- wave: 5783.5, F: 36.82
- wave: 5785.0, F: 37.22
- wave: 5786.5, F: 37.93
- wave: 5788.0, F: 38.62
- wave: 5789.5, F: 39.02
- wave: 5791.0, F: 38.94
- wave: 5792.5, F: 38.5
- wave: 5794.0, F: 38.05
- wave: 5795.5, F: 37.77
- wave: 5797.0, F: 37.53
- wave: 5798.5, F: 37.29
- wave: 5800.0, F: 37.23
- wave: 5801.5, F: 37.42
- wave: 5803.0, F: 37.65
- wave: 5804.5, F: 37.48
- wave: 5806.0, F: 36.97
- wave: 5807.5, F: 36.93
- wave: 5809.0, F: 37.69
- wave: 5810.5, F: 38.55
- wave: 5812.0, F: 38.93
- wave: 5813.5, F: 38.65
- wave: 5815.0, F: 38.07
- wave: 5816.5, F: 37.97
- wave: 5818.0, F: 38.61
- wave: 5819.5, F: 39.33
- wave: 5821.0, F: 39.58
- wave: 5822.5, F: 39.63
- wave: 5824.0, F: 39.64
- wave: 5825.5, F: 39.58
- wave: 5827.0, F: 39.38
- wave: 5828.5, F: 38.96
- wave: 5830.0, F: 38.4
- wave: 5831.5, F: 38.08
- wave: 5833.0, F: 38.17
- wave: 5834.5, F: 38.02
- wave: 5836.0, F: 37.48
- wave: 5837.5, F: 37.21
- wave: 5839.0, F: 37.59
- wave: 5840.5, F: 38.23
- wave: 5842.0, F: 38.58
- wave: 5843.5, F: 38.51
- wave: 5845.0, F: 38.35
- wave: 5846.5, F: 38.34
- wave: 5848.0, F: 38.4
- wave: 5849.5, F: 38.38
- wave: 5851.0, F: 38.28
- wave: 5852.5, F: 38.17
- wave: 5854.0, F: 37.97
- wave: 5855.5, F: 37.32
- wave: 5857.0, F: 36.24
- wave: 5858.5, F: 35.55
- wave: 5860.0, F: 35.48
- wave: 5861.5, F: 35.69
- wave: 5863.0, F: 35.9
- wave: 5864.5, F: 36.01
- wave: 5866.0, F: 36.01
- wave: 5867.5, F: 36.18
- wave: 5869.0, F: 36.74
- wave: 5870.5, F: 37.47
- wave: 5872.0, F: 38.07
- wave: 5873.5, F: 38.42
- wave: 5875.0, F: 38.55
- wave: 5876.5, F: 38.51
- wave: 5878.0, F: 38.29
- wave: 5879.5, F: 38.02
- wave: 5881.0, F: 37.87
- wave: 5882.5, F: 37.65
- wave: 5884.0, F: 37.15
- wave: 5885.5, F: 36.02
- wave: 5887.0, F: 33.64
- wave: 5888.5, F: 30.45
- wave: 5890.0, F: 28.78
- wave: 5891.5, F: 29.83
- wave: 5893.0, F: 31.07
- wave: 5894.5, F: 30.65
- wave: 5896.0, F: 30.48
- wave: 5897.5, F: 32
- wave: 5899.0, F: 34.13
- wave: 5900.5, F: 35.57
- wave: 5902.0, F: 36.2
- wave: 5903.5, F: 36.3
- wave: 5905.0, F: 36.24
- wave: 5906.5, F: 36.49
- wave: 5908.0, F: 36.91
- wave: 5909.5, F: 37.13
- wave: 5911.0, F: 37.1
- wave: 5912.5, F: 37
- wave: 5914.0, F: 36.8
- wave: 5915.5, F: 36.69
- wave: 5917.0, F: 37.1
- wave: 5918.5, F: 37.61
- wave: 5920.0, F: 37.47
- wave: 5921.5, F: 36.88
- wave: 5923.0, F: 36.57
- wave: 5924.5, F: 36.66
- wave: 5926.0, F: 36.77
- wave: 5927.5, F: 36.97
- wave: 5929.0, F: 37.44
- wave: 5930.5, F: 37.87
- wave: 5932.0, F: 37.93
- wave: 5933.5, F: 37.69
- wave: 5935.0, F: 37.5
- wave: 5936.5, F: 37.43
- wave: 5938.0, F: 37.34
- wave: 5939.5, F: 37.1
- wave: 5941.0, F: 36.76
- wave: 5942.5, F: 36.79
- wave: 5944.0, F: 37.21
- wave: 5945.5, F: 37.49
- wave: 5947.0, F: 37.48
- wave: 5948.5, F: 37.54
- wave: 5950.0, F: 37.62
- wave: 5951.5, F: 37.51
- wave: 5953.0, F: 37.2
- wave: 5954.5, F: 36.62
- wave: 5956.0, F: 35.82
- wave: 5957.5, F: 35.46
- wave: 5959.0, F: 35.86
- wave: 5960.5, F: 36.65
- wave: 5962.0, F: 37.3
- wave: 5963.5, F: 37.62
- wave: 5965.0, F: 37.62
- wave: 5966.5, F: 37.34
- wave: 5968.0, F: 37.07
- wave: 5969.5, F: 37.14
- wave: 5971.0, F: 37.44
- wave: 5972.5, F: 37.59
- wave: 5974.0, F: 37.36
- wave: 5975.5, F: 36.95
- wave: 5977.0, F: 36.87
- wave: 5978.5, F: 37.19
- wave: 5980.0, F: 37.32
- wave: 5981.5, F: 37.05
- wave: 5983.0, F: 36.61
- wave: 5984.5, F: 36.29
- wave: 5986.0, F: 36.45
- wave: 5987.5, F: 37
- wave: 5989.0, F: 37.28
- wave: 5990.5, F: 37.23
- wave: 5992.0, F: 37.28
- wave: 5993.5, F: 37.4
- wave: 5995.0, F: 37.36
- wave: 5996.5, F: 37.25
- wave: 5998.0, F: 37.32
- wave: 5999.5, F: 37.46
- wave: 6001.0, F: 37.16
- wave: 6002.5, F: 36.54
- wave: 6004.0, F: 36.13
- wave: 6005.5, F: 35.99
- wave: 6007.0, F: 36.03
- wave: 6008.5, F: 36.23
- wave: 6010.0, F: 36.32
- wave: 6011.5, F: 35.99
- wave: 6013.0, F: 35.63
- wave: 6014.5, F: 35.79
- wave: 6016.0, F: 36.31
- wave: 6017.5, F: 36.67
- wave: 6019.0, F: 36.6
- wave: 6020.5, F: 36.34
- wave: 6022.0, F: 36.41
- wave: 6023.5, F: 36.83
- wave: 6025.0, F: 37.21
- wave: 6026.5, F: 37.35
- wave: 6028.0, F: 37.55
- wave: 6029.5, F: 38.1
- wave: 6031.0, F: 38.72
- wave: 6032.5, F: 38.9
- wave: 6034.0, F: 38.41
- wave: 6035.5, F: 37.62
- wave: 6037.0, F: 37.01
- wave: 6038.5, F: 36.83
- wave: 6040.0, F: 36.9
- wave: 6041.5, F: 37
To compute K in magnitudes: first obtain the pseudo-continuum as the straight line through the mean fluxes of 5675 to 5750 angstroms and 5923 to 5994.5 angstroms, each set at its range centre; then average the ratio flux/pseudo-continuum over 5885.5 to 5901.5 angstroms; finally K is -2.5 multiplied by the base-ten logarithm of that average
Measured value 0.170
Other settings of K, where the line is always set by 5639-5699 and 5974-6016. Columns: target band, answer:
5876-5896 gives 0.09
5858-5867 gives 0.04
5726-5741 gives -0.03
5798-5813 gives -0.01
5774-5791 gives -0.01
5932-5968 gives -0.01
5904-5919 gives 0.00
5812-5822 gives -0.04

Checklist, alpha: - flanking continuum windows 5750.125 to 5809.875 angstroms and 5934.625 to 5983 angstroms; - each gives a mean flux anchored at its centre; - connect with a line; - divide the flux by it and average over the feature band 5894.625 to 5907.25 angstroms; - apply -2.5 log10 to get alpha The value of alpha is 0.087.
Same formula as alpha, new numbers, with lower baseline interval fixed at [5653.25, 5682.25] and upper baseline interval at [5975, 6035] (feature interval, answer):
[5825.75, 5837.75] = -0.03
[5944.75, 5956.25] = -0.01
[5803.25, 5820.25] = -0.02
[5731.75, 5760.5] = -0.02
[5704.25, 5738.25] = -0.03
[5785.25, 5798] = -0.03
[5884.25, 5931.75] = 0.06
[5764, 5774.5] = -0.03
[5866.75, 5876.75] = -0.02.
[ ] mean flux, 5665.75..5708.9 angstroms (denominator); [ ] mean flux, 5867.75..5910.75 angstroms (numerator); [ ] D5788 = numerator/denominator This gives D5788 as 0.94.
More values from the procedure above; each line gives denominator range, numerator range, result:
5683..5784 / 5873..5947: 0.95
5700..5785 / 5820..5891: 0.98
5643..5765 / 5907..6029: 0.97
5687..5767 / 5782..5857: 1.00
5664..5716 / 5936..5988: 0.98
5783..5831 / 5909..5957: 0.97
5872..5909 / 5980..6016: 1.05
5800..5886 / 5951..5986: 0.98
